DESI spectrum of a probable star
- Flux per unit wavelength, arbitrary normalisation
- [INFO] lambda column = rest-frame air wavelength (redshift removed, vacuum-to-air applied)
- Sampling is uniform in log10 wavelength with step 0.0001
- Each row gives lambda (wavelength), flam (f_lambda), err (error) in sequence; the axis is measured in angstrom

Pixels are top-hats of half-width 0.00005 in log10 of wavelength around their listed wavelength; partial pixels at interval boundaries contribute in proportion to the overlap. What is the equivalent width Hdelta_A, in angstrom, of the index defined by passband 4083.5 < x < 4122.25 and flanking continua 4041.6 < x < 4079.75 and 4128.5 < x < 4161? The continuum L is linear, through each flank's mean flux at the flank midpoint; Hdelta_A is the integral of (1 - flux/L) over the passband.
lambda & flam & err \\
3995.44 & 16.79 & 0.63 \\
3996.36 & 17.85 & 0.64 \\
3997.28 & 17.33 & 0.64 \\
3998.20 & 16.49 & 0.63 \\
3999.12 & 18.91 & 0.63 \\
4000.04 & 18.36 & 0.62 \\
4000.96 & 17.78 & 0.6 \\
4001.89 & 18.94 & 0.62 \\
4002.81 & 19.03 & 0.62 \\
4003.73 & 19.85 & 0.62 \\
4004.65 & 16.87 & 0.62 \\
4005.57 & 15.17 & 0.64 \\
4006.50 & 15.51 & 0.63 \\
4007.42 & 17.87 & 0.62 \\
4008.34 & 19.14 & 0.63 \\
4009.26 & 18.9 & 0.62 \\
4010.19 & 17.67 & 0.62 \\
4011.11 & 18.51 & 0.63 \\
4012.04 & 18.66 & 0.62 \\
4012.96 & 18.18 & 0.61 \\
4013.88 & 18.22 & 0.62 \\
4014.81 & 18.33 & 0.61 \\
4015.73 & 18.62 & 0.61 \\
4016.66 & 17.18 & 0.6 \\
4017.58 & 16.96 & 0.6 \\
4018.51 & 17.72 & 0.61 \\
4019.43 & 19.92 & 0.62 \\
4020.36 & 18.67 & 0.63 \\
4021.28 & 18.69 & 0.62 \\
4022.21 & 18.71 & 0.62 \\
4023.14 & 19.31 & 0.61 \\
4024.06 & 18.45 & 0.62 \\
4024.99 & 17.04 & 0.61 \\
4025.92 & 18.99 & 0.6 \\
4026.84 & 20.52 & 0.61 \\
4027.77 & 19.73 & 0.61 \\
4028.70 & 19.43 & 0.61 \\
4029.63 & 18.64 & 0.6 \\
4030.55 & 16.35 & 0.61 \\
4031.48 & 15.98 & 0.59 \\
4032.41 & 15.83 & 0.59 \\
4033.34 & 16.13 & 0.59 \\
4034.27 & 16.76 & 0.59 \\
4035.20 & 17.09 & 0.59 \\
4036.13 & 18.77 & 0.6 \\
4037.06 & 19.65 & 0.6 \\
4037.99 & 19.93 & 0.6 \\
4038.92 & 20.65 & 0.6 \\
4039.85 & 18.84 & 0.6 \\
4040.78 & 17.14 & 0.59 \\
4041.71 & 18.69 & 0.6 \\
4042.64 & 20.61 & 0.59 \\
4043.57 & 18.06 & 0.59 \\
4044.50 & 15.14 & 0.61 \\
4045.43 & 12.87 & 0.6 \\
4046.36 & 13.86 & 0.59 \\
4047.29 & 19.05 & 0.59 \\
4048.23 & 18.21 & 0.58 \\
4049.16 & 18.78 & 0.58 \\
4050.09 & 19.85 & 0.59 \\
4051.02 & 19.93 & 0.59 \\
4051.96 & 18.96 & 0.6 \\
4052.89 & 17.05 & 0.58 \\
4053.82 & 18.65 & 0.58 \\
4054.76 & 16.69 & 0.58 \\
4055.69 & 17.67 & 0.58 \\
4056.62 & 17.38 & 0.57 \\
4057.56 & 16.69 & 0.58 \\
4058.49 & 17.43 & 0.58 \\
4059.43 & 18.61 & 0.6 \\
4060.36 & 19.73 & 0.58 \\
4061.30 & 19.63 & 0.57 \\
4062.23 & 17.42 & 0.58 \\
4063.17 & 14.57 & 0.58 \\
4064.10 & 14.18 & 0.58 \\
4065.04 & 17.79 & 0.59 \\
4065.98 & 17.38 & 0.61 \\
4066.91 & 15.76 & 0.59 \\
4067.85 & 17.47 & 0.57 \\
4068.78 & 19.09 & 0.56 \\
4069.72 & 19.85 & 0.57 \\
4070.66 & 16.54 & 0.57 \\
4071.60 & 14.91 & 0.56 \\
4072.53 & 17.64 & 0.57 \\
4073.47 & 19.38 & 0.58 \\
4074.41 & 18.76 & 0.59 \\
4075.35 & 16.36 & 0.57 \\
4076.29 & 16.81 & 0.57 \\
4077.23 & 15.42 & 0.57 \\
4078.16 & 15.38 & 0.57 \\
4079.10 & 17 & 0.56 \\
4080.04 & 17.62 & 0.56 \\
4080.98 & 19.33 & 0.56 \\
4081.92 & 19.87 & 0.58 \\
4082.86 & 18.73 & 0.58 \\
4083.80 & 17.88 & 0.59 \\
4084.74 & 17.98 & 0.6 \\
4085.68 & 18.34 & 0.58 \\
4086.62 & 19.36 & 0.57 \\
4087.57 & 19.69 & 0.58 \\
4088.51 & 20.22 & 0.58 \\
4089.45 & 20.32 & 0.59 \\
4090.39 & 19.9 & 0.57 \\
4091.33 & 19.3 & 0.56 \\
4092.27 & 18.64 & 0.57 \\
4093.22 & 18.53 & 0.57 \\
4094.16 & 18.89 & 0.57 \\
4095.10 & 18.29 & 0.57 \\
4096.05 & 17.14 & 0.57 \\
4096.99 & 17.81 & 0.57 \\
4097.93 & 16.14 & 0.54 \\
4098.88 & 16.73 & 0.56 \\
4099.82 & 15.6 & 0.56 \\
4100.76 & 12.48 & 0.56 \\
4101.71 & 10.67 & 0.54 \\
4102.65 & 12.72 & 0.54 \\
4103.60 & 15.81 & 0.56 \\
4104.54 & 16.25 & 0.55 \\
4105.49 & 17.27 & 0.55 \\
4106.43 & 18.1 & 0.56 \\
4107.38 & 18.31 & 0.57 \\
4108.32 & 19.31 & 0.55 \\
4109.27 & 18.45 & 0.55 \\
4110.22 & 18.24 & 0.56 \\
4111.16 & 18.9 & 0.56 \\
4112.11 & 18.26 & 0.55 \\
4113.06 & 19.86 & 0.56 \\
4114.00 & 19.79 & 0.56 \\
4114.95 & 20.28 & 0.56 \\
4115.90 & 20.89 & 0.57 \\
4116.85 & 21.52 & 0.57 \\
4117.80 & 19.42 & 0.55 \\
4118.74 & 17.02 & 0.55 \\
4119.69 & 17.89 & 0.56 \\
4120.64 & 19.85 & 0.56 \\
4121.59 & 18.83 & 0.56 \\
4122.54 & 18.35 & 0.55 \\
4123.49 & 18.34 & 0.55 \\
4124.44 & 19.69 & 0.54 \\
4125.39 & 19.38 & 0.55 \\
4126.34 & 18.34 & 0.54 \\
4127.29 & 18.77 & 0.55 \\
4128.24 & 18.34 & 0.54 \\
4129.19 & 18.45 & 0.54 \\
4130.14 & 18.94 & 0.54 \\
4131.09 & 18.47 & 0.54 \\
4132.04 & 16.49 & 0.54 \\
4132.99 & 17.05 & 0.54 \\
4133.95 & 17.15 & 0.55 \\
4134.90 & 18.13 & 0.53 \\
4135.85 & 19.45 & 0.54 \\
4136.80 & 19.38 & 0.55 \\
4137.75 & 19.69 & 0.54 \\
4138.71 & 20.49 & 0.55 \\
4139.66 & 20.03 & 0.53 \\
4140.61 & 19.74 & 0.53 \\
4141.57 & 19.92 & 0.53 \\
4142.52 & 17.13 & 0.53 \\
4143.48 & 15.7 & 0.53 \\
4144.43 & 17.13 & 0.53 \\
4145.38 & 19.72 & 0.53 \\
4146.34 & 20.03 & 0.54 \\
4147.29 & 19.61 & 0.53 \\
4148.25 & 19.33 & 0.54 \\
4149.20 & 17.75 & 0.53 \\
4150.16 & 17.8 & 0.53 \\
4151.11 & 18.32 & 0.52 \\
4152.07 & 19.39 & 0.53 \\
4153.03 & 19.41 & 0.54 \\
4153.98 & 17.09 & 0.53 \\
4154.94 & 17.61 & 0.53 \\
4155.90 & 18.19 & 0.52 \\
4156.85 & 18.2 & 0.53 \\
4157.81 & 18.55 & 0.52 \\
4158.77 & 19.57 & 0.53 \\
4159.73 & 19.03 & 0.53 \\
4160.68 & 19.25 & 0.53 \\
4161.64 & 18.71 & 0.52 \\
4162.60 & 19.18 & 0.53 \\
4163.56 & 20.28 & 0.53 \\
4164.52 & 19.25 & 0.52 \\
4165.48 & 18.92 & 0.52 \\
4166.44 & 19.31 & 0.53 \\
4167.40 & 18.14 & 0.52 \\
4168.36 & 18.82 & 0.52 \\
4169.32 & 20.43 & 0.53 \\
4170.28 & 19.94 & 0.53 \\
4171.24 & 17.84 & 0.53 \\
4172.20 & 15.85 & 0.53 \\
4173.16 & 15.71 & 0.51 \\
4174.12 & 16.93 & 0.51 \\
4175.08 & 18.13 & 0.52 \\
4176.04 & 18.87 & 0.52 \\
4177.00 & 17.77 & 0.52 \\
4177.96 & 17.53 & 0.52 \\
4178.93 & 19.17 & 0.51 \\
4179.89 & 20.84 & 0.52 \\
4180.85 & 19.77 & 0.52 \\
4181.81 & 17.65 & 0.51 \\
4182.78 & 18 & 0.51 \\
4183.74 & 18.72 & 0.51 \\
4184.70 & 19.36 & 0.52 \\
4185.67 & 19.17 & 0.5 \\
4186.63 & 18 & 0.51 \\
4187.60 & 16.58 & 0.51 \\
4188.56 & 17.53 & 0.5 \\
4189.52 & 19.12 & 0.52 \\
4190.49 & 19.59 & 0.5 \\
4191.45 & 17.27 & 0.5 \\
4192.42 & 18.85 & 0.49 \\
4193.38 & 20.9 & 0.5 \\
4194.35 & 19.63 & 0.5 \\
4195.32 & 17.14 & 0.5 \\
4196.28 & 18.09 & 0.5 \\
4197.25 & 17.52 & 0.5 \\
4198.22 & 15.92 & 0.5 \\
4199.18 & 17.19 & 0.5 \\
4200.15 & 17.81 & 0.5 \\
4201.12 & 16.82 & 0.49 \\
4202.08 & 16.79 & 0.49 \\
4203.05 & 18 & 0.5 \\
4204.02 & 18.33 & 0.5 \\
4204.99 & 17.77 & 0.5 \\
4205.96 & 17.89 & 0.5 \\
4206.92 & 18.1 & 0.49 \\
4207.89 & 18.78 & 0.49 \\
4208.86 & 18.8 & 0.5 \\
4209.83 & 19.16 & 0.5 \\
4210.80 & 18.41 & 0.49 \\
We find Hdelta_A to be -0.1 angstrom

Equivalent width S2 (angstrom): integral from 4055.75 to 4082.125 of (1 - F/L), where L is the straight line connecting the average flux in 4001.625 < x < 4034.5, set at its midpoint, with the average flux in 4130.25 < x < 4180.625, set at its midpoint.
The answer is 1.2 angstrom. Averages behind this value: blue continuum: 18.1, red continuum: 18.6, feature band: 17.4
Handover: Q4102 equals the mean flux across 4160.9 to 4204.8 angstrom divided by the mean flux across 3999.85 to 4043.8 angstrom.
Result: 1.00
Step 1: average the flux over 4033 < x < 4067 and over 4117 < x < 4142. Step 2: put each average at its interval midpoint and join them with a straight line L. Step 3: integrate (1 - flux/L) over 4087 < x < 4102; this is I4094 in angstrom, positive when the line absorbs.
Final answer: 0.6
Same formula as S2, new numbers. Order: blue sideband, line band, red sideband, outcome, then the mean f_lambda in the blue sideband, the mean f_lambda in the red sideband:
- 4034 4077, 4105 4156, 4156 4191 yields -1.2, 17.7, 18.6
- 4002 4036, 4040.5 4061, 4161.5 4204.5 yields 0.3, 18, 18.3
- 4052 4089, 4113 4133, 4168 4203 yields -1.1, 17.7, 18.2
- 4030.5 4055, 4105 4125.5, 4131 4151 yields -0.7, 17.8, 18.6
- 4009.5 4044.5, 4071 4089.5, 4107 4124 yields 0.8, 18.3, 19.1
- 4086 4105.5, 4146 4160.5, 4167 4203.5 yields -0.7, 17.2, 18.2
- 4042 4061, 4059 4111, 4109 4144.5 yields 2.0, 17.8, 18.8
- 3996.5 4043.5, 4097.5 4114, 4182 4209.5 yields 1.3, 18.2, 18.1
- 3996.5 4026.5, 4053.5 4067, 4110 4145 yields 0.8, 18.1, 18.8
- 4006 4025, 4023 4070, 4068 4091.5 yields 0.9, 18.2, 18.2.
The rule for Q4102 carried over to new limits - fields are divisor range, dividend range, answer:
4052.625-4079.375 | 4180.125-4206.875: 1.05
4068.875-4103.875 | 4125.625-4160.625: 1.06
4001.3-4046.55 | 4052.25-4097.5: 0.99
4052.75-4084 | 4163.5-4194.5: 1.06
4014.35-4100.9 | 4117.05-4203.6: 1.03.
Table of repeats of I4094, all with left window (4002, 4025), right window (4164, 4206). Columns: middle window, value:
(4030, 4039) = 0.3 angstrom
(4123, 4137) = -0.1 angstrom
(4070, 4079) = 0.7 angstrom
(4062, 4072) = 0.8 angstrom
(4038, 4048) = 0.3 angstrom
